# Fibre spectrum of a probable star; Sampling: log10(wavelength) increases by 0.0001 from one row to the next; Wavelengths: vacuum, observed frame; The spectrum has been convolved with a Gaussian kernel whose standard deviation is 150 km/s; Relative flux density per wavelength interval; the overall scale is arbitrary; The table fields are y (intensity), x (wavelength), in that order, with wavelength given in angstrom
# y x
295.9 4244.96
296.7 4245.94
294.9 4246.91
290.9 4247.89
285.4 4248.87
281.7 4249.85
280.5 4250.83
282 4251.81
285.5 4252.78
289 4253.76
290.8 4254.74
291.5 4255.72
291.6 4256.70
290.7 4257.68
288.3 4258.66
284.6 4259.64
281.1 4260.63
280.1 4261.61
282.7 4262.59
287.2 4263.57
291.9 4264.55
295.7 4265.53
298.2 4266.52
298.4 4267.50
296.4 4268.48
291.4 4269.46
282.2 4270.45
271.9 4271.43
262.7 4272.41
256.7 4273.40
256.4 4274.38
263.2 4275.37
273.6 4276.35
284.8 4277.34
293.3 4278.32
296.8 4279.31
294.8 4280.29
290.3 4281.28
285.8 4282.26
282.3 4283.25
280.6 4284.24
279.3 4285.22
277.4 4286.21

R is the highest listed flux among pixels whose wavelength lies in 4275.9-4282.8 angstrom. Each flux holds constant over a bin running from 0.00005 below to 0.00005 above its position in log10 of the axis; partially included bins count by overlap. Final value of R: 296.8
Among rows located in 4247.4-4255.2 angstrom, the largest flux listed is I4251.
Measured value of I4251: 290.9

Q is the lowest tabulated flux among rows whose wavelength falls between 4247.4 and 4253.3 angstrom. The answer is 280.5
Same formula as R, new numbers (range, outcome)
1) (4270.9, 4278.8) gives 293.3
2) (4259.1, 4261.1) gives 284.6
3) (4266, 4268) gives 298.4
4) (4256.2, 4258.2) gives 291.6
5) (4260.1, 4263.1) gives 282.7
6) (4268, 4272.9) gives 296.4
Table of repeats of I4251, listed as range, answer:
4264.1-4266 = 295.7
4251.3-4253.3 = 285.5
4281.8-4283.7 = 285.8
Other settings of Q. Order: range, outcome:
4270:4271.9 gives 271.9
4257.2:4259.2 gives 288.3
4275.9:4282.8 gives 273.6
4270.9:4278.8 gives 256.4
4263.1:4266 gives 287.2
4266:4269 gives 296.4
